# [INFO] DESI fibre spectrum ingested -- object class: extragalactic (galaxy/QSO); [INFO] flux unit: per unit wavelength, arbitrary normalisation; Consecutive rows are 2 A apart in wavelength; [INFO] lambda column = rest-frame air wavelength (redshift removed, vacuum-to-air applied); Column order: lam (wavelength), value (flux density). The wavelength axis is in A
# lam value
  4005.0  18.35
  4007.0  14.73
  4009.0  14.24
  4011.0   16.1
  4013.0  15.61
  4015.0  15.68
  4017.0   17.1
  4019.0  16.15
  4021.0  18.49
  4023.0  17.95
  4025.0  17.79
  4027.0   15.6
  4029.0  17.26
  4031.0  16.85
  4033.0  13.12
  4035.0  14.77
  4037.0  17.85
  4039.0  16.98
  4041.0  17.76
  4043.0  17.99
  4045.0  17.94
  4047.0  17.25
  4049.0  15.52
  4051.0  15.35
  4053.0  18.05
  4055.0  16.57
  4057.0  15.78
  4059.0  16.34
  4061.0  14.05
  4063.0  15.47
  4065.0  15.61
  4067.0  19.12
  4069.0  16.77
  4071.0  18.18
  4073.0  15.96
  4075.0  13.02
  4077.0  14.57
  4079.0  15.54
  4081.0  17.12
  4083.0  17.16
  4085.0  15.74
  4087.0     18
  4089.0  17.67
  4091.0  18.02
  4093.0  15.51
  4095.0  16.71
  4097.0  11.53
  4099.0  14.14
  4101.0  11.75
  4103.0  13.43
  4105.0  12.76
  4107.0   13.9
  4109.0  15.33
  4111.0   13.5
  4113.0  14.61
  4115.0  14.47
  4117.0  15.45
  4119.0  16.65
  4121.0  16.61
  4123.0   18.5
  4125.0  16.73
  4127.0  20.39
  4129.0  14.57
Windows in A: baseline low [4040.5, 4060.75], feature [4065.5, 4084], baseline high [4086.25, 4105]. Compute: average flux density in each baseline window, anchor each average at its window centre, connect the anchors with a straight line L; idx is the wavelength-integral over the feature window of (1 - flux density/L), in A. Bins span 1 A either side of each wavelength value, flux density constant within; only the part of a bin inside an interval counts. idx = -0.6 A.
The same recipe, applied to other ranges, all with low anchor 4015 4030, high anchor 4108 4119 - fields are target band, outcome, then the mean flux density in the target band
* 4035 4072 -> -1.0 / 16.8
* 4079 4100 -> -0.9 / 16.1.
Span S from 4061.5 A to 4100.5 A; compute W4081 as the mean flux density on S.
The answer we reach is 16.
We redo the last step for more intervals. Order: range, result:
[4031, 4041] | 16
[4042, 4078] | 16.3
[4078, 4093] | 16.9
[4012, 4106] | 16.1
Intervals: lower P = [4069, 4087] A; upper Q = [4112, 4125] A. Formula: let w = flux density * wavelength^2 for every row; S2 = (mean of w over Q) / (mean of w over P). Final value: 1.02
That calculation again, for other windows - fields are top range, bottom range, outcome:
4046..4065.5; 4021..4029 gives 0.94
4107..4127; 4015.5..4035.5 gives 1.01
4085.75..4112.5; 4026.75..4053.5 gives 0.92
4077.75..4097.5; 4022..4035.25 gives 1.04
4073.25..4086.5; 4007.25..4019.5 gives 1.03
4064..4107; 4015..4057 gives 0.95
